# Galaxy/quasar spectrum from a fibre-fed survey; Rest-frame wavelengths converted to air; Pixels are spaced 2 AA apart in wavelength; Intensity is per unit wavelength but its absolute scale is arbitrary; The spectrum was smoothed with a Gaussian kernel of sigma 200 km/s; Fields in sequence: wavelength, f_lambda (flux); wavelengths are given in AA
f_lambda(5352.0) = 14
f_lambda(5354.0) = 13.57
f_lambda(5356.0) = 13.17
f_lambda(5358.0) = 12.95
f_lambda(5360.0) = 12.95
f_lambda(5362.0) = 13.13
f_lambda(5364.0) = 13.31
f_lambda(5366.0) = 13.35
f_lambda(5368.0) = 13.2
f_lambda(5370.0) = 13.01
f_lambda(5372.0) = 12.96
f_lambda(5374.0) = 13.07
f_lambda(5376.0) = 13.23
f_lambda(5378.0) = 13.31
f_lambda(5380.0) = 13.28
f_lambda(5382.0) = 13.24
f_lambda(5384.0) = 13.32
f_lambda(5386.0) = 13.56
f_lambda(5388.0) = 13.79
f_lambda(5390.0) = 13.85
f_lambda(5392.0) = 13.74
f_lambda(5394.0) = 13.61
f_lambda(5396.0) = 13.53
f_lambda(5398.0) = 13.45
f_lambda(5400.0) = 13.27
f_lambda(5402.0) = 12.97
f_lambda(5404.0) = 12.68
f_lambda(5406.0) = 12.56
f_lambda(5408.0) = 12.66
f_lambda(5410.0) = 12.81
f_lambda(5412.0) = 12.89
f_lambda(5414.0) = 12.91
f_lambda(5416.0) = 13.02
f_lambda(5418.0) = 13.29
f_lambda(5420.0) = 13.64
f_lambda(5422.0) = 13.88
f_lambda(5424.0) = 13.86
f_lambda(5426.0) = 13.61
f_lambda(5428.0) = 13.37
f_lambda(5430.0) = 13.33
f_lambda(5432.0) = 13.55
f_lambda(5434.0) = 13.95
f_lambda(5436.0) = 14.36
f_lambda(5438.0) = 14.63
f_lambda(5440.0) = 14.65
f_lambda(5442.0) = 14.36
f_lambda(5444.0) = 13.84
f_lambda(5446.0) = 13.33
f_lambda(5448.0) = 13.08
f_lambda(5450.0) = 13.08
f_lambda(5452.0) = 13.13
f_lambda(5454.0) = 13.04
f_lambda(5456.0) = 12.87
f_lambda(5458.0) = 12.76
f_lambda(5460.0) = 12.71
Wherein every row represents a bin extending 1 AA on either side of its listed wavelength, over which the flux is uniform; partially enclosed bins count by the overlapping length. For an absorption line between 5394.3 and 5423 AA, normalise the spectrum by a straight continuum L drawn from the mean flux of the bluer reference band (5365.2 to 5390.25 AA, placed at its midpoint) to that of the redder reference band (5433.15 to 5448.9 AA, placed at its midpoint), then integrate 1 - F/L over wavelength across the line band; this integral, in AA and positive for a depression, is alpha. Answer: 1.13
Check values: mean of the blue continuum 13.3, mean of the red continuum 14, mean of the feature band 13.1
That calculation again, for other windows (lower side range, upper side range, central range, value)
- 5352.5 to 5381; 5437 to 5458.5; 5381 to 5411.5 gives 0.1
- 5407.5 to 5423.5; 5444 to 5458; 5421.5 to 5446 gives -1.5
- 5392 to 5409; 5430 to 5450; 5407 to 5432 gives 0.4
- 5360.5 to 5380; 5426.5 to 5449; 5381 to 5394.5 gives -0.2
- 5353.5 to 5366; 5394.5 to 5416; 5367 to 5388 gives -0.2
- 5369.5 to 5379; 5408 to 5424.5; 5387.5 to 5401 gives -0.4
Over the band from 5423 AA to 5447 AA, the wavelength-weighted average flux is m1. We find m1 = 13.9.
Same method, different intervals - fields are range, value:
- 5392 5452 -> 13.5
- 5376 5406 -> 13.4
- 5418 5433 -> 13.6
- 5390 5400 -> 13.6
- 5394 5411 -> 13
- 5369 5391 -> 13.3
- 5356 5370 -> 13.1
